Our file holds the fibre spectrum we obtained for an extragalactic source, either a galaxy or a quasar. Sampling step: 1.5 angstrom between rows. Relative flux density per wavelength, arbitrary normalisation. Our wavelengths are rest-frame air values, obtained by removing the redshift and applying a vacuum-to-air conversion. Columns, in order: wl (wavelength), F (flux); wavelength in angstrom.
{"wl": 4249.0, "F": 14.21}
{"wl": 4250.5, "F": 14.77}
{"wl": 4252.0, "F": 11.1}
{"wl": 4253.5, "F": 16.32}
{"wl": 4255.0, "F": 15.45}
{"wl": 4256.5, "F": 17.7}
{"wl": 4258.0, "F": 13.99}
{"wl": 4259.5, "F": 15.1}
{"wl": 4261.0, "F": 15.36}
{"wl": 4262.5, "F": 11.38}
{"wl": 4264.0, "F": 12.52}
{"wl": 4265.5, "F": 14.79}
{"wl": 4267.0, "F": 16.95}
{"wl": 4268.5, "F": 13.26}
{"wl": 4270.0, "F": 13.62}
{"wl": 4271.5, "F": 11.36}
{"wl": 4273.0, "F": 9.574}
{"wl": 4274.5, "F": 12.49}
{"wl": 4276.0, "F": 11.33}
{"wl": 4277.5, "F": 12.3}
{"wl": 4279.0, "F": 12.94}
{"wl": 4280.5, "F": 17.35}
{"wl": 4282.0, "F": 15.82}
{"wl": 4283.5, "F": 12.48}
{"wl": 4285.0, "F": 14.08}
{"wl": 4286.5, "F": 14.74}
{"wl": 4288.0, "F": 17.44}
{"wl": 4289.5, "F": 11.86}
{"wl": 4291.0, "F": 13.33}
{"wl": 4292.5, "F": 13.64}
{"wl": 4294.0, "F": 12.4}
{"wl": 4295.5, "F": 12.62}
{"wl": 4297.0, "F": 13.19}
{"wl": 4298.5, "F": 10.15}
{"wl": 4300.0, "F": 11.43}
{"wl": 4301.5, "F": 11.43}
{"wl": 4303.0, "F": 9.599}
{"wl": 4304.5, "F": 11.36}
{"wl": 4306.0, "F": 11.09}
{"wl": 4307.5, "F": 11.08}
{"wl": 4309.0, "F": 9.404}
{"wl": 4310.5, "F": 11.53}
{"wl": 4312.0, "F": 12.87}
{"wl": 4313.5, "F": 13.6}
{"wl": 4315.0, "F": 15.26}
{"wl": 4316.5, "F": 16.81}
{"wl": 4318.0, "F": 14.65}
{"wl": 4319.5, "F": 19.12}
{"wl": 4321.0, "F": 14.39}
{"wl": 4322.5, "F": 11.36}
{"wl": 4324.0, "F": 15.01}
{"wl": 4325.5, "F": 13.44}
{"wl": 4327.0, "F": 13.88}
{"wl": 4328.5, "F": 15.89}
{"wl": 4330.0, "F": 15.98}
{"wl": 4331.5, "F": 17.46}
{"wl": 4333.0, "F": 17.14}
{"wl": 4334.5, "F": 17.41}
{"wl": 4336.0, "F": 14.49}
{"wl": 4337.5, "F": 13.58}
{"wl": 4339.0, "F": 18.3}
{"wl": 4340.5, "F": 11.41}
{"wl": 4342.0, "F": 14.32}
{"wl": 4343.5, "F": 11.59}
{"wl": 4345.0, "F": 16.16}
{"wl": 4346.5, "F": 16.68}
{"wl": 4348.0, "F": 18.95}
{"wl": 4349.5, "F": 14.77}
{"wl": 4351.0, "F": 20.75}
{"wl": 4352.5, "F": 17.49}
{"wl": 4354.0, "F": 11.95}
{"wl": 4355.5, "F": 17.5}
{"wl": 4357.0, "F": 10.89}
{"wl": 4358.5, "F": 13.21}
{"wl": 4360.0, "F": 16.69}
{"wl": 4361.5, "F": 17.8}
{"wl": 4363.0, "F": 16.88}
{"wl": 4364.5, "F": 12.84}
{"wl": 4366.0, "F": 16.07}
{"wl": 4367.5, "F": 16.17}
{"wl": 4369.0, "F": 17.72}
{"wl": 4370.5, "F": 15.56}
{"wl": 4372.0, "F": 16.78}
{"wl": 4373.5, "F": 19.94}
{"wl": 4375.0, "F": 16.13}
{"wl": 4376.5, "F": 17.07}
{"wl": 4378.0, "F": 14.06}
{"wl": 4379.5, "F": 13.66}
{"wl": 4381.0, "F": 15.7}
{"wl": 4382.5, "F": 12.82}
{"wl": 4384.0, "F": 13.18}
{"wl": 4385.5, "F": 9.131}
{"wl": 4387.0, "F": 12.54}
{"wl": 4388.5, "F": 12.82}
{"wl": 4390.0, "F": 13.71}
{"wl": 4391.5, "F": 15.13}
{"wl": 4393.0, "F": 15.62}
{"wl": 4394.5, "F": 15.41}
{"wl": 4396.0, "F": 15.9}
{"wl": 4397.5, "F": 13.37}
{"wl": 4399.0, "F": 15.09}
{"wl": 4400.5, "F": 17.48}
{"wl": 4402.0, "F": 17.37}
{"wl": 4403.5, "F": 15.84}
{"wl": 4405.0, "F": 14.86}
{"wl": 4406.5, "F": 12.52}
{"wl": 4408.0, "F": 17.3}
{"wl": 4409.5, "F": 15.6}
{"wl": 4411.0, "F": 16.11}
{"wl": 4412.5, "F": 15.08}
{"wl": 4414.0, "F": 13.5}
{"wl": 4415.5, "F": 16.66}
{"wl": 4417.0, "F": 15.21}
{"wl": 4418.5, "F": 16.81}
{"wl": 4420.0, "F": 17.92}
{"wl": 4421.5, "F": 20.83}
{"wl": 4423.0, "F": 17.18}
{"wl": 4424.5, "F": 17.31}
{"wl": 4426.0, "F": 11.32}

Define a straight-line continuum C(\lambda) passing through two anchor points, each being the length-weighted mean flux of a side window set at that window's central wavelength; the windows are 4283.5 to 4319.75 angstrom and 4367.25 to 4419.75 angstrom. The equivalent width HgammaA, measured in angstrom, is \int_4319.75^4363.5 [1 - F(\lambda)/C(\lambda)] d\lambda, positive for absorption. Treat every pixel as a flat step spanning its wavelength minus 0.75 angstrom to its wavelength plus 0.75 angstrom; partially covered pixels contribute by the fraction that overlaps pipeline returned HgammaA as -4.60 angstrom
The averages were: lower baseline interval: 12.9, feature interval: 15.4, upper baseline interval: 15.2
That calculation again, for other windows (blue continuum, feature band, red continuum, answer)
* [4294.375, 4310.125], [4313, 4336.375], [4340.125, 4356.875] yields -3.76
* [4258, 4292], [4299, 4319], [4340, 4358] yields 2.80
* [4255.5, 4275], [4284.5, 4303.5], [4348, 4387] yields 1.89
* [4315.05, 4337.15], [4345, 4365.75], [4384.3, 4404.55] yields -1.13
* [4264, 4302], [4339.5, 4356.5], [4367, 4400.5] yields -1.47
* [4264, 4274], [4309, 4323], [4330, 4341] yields 0.80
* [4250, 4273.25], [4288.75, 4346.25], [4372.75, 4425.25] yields 3.70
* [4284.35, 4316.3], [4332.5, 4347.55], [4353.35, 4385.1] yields -1.09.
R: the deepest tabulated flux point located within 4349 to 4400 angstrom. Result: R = 9.131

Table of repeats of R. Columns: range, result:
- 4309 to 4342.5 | 9.404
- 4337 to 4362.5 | 10.89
